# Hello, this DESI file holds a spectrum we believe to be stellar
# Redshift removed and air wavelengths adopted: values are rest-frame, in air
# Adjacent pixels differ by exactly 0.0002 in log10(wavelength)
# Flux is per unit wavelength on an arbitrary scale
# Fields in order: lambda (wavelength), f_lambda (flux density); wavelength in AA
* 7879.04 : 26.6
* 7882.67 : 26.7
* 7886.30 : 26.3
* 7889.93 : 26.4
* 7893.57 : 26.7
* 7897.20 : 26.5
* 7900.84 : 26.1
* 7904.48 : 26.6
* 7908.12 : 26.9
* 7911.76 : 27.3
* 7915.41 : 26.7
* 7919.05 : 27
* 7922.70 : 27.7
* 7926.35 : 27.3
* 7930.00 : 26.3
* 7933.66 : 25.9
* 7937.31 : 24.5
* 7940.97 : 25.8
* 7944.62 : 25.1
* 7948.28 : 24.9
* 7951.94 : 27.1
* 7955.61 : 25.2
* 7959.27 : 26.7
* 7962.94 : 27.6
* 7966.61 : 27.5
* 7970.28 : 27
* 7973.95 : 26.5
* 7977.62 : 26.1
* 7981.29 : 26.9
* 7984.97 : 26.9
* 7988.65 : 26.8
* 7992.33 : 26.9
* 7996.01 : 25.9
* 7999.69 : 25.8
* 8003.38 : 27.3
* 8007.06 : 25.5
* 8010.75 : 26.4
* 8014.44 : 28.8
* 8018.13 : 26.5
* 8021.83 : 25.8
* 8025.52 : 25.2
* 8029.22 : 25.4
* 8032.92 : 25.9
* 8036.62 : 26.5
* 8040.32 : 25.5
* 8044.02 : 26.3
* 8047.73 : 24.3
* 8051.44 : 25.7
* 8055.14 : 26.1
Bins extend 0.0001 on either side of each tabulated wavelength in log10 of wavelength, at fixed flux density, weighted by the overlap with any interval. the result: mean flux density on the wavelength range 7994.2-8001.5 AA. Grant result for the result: 25.9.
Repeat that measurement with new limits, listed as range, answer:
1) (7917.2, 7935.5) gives 26.8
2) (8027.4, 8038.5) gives 25.9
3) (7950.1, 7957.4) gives 26.1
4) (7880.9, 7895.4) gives 26.5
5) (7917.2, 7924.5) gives 27.4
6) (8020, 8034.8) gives 25.6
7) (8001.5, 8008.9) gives 26.4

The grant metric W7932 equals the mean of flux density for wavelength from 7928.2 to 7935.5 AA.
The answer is 26.1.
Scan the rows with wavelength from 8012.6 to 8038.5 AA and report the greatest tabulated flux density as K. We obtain 28.8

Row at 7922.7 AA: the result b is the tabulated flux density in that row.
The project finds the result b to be 27.7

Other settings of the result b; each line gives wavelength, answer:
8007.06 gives 25.5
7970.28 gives 27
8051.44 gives 25.7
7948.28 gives 24.9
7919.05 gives 27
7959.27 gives 26.7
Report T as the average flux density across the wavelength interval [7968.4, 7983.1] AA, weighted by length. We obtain 26.6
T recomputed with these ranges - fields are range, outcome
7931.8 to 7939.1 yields 25.2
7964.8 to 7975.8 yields 27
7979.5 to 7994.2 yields 26.9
